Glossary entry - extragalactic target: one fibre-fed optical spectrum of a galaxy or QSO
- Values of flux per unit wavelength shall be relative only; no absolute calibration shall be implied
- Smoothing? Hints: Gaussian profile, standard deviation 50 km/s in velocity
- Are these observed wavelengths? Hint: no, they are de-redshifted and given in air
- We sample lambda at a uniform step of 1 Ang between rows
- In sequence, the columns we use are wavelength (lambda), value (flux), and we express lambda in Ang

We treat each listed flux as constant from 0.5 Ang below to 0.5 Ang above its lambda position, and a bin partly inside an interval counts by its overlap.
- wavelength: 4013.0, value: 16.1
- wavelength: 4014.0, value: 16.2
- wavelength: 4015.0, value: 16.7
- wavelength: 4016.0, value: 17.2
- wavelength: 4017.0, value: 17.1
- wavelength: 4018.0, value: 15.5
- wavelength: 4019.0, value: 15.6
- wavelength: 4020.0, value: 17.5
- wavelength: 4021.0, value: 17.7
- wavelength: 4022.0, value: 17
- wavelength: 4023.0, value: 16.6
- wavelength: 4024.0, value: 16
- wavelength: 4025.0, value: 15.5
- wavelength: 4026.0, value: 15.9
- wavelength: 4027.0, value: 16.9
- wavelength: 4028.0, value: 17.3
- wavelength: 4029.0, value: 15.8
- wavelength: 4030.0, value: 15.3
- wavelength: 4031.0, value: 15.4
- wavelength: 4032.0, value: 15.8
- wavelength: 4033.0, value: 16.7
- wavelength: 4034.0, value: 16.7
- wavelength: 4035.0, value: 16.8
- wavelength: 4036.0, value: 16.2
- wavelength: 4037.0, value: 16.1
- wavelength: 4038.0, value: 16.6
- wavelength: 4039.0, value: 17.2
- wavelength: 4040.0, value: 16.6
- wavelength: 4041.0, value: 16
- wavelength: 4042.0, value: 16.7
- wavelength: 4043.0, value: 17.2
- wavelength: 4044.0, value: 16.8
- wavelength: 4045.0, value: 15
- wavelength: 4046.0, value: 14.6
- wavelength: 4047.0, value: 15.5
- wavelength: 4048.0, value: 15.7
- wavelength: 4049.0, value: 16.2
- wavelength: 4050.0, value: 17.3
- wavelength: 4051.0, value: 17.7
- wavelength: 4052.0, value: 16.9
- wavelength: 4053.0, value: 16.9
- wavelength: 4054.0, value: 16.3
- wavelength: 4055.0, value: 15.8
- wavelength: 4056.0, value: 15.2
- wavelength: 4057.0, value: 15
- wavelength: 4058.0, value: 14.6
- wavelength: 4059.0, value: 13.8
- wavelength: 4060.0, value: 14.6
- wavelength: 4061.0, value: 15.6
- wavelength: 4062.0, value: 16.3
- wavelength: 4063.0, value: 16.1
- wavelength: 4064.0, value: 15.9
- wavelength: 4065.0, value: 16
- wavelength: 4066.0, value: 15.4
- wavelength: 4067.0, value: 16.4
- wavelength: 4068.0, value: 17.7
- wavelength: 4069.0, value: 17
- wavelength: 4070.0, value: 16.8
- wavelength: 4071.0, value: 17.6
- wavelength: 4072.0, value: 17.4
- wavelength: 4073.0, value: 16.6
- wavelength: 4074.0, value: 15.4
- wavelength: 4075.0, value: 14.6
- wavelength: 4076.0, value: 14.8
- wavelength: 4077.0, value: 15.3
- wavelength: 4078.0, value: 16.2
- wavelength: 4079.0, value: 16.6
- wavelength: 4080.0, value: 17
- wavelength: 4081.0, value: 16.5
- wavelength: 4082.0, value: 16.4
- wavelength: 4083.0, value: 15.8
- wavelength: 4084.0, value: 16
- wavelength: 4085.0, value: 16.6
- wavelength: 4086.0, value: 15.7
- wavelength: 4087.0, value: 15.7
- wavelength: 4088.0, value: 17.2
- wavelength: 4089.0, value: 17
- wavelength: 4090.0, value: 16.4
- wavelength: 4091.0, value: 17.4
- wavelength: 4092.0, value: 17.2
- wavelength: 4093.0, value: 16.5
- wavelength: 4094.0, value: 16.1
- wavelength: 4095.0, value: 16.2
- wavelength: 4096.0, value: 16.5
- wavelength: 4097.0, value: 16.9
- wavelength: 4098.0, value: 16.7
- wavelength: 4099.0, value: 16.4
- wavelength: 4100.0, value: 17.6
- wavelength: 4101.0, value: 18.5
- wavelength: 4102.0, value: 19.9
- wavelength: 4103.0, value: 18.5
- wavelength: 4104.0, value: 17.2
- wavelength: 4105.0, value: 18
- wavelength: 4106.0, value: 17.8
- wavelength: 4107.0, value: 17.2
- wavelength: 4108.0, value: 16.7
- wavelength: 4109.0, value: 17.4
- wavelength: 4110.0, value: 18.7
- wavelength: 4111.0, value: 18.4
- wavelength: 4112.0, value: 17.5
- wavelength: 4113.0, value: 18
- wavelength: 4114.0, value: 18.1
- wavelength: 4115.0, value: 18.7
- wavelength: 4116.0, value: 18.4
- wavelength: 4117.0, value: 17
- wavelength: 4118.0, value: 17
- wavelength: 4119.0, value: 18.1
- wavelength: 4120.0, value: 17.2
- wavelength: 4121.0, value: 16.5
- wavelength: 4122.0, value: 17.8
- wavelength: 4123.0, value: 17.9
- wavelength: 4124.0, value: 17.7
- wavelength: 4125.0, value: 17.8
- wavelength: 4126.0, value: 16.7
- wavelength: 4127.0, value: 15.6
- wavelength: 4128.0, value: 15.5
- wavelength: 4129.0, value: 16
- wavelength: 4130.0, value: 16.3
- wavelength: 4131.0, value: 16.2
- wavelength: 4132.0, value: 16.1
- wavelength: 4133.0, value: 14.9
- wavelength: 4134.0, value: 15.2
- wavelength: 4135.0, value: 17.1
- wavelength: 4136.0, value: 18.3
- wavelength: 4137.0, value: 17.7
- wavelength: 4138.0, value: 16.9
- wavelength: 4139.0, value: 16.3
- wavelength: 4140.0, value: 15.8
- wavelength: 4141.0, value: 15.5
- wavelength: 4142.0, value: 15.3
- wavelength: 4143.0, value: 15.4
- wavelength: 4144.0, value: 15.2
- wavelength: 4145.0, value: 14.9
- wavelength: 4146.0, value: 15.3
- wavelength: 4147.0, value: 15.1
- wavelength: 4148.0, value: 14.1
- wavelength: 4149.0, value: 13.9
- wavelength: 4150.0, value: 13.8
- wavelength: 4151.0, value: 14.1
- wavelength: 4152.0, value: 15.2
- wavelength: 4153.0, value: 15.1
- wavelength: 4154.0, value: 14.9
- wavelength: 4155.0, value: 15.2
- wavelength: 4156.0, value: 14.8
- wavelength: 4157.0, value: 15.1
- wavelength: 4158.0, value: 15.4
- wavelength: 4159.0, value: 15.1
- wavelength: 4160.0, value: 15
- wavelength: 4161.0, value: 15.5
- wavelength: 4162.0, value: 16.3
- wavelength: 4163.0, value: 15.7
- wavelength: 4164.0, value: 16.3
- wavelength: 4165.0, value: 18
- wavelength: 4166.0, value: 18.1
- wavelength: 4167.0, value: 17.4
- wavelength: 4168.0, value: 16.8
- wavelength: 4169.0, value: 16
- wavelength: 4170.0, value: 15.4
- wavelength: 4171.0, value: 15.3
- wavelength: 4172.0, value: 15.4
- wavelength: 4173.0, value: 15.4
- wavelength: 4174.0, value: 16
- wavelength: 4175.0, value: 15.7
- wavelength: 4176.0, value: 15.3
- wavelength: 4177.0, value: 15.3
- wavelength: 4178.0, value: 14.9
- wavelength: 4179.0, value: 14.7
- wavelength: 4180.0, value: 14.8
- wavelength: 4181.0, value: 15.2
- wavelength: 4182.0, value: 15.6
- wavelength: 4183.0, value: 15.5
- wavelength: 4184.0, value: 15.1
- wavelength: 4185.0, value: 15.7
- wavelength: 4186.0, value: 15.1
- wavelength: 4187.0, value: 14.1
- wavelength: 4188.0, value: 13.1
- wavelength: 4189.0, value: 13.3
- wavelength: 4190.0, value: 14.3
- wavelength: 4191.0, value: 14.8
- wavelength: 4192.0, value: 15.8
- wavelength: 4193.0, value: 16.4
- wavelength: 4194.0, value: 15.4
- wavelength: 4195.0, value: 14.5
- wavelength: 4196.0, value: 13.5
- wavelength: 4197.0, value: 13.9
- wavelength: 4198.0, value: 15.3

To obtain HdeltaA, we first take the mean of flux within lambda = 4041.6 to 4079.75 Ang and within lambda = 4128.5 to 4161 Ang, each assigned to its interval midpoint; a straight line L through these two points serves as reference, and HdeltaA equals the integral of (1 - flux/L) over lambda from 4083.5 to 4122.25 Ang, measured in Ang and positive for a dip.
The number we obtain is -3.8 Ang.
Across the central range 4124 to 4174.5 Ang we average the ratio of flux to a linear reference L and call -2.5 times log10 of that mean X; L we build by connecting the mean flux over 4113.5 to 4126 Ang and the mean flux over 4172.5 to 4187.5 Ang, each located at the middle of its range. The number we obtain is 0.04 mag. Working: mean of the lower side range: 17.6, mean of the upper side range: 15.2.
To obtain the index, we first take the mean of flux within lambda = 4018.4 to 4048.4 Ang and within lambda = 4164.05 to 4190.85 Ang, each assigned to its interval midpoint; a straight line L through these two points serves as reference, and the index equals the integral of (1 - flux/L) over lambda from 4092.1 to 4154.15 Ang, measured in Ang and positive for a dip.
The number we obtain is -3.5 Ang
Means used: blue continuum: 16.3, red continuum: 15.4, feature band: 16.6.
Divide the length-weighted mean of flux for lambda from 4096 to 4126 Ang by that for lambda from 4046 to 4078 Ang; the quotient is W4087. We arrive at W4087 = 1.1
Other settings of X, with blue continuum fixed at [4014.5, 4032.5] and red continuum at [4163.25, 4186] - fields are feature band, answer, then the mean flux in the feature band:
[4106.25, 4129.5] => -0.09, 17.4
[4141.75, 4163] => 0.06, 15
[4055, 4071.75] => 0.02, 15.9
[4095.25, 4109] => -0.09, 17.5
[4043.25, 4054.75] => 0.00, 16.3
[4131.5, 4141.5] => -0.03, 16.4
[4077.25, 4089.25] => -0.01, 16.4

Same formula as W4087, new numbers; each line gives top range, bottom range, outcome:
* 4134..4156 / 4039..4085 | 0.96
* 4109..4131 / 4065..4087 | 1.07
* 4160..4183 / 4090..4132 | 0.92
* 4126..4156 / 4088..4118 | 0.89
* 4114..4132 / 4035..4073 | 1.05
